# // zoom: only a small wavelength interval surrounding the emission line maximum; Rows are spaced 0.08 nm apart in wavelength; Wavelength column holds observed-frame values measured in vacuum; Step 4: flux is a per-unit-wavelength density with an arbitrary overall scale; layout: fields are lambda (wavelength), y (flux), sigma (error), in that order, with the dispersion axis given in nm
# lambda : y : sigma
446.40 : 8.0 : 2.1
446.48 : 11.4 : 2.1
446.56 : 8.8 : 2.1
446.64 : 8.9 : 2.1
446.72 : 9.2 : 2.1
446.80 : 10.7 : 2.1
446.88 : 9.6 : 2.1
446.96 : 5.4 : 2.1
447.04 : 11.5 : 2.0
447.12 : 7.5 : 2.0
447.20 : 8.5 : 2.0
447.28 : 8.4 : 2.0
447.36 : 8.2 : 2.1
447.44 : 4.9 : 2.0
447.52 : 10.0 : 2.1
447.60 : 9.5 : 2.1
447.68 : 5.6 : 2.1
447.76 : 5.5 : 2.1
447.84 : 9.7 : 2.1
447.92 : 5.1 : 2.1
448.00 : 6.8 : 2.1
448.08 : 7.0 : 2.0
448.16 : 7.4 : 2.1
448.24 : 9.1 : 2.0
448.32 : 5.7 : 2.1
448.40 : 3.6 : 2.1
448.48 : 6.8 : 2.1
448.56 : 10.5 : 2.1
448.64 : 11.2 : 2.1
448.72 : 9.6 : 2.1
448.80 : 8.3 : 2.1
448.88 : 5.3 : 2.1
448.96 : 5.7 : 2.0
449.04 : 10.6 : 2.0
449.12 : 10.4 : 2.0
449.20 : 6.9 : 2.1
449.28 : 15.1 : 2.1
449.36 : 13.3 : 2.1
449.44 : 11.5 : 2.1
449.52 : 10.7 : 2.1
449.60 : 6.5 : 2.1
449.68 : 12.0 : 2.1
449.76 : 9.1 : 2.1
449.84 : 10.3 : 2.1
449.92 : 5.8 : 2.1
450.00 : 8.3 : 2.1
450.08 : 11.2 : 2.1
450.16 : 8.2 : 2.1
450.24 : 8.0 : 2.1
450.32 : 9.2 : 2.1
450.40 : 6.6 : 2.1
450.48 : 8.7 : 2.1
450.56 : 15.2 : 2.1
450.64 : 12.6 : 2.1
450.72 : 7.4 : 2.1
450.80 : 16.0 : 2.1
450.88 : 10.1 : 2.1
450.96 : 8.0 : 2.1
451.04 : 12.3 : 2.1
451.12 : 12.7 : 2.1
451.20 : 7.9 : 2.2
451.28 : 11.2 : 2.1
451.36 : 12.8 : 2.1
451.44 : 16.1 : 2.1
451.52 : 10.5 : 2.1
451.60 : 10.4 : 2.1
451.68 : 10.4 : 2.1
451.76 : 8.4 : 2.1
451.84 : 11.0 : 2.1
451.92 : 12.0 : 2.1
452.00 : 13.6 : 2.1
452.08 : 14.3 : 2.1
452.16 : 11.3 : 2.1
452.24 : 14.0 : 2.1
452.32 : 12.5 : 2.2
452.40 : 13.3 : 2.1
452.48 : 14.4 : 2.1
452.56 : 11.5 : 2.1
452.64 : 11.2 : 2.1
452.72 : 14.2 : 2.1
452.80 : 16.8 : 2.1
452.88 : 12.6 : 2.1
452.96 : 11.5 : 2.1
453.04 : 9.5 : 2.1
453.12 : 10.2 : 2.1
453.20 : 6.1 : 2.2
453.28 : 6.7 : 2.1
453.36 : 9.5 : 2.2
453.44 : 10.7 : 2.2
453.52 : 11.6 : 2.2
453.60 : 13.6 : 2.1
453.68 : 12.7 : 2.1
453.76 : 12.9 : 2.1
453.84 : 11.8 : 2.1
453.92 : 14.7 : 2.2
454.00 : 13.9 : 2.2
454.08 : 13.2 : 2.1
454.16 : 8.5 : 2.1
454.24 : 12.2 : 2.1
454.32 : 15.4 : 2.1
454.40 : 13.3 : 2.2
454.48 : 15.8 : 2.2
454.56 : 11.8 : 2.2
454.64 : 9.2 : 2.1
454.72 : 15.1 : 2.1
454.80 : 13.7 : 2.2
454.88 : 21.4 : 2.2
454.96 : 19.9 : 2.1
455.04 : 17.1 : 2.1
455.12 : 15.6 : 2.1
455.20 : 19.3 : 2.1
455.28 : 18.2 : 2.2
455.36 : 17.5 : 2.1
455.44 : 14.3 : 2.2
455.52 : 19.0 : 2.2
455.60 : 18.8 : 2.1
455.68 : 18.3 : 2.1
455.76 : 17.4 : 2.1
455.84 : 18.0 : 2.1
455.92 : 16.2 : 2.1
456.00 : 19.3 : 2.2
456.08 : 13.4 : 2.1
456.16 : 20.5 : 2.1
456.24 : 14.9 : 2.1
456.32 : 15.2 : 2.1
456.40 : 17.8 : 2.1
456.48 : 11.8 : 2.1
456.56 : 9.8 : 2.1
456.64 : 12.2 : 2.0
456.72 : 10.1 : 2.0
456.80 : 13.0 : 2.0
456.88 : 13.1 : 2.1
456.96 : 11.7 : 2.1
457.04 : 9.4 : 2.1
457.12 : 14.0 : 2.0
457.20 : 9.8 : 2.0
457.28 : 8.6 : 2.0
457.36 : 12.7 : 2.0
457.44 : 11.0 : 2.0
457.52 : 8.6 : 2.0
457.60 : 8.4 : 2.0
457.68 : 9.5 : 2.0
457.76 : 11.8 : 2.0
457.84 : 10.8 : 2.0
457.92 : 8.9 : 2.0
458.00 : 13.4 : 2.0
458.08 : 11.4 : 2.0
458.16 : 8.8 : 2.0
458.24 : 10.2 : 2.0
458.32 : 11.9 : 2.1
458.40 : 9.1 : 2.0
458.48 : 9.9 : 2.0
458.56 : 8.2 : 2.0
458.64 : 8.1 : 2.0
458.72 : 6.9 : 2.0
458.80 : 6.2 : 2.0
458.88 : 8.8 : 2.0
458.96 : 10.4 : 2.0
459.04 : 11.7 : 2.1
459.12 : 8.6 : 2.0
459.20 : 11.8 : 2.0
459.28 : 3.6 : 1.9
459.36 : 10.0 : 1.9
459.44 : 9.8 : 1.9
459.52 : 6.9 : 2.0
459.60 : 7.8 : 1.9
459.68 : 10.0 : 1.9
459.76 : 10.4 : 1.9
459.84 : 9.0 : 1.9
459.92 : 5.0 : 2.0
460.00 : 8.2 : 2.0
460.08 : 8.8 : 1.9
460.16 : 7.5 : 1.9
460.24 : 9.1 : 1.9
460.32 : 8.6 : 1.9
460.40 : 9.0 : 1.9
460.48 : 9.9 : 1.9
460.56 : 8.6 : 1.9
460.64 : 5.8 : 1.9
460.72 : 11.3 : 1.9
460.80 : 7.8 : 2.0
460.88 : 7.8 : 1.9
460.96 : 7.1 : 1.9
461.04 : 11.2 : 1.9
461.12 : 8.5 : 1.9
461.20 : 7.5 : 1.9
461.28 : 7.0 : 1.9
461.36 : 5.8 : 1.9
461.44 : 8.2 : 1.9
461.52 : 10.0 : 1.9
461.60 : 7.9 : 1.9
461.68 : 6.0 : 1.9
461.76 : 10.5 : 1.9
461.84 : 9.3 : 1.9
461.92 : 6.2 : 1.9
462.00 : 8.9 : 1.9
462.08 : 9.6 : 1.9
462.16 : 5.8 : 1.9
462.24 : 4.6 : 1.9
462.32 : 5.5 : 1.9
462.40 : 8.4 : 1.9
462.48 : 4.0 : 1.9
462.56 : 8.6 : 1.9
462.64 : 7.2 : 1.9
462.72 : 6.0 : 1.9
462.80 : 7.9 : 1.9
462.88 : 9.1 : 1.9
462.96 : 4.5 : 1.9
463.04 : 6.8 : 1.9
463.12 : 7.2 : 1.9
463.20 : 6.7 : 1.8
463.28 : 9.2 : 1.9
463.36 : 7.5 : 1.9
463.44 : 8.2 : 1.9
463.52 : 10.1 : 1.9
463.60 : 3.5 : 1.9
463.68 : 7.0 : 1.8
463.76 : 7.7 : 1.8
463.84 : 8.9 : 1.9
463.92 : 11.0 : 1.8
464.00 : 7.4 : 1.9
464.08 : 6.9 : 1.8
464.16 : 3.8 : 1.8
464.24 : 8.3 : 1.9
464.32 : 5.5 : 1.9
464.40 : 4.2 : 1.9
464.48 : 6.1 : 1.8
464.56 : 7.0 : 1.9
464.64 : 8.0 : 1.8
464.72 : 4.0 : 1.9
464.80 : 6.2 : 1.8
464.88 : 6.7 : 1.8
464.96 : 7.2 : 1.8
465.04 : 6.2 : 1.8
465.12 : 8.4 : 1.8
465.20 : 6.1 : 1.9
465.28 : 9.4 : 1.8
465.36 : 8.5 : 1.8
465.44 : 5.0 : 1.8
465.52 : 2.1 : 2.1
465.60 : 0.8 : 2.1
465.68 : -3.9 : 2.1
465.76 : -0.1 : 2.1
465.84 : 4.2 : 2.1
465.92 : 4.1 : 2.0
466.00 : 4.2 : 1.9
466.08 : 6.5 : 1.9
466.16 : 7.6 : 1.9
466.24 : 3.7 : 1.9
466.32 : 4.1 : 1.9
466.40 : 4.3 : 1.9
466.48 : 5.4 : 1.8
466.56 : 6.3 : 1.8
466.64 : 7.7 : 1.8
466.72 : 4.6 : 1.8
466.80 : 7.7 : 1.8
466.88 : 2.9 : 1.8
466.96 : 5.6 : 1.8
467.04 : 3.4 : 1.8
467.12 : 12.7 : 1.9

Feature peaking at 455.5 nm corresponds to C IV 1549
